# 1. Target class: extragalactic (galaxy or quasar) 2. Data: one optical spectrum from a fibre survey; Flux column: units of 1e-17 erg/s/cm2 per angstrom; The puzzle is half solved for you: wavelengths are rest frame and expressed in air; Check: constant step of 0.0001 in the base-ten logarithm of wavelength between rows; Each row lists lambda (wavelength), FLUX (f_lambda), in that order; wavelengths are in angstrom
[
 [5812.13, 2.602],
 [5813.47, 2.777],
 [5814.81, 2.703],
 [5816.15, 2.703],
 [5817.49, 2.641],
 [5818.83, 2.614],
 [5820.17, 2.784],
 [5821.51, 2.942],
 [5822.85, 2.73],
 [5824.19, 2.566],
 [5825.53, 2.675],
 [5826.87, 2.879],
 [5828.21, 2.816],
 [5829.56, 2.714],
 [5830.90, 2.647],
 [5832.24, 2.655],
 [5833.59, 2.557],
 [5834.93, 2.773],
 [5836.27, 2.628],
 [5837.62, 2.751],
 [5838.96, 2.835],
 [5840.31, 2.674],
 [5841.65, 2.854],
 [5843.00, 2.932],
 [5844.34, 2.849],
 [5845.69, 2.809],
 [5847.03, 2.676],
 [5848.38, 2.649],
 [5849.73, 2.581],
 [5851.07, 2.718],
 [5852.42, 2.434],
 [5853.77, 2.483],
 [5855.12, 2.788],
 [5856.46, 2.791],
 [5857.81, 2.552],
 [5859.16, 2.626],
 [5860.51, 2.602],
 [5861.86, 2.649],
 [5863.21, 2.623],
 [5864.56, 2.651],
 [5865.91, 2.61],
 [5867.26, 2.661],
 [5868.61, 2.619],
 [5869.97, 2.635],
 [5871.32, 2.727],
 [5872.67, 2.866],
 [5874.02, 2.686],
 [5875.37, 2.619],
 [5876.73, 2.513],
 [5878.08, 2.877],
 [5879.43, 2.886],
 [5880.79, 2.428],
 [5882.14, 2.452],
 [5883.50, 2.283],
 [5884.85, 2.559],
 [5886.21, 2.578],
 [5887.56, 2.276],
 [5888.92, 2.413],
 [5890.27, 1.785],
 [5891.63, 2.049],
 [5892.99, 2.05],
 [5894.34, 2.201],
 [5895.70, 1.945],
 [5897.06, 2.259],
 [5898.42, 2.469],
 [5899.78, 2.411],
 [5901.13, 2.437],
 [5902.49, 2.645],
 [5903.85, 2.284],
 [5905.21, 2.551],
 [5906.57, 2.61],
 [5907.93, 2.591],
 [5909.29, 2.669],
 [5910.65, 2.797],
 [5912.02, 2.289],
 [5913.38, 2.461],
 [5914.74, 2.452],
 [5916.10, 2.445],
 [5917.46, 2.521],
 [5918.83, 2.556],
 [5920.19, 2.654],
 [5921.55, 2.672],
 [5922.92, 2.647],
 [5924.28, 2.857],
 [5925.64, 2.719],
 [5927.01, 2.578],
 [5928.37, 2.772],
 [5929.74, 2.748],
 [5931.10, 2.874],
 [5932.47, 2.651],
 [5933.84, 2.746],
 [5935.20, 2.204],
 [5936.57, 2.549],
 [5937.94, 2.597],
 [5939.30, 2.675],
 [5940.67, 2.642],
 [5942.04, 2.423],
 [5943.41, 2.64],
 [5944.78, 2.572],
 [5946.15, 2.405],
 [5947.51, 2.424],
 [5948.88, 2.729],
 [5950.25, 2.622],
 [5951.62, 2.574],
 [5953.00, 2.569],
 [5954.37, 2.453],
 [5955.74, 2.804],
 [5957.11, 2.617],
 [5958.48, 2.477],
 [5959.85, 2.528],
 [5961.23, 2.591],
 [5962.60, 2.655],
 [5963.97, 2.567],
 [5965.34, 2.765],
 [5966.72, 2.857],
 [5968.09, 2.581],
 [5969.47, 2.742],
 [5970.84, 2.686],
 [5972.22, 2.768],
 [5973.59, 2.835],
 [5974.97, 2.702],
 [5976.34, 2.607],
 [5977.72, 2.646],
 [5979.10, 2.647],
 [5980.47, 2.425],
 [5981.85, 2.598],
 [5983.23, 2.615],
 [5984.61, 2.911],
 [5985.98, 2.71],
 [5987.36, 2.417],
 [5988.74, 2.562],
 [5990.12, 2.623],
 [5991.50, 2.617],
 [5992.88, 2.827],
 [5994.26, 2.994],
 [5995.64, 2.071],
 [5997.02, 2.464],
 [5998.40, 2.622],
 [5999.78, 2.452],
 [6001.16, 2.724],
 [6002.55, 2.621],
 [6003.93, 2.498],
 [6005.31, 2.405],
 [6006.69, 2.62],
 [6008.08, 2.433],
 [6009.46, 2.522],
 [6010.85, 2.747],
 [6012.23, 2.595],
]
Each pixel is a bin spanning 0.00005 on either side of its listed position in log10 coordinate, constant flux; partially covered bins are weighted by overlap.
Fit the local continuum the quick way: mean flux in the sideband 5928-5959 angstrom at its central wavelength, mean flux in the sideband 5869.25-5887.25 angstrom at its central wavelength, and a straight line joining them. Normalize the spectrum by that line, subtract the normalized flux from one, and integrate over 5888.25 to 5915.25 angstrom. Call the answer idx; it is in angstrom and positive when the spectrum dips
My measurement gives 2.5 angstrom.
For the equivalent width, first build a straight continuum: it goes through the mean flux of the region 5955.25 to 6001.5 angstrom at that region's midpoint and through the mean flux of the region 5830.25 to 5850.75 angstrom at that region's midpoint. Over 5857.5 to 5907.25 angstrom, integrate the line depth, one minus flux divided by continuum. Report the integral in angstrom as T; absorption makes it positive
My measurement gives 3.9 angstrom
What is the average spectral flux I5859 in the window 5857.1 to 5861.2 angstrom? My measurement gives 2.59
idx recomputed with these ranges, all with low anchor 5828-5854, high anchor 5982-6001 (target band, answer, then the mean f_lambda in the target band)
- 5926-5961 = 0.6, 2.6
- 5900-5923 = 1.0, 2.54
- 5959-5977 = -0.4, 2.68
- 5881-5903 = 3.1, 2.3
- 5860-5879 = 0.1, 2.67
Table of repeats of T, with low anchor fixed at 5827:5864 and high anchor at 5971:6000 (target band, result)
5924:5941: 0.0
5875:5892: 1.5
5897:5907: 0.8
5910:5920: 0.6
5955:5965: 0.1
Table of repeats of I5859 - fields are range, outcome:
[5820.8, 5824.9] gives 2.75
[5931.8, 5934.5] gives 2.69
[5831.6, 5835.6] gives 2.66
